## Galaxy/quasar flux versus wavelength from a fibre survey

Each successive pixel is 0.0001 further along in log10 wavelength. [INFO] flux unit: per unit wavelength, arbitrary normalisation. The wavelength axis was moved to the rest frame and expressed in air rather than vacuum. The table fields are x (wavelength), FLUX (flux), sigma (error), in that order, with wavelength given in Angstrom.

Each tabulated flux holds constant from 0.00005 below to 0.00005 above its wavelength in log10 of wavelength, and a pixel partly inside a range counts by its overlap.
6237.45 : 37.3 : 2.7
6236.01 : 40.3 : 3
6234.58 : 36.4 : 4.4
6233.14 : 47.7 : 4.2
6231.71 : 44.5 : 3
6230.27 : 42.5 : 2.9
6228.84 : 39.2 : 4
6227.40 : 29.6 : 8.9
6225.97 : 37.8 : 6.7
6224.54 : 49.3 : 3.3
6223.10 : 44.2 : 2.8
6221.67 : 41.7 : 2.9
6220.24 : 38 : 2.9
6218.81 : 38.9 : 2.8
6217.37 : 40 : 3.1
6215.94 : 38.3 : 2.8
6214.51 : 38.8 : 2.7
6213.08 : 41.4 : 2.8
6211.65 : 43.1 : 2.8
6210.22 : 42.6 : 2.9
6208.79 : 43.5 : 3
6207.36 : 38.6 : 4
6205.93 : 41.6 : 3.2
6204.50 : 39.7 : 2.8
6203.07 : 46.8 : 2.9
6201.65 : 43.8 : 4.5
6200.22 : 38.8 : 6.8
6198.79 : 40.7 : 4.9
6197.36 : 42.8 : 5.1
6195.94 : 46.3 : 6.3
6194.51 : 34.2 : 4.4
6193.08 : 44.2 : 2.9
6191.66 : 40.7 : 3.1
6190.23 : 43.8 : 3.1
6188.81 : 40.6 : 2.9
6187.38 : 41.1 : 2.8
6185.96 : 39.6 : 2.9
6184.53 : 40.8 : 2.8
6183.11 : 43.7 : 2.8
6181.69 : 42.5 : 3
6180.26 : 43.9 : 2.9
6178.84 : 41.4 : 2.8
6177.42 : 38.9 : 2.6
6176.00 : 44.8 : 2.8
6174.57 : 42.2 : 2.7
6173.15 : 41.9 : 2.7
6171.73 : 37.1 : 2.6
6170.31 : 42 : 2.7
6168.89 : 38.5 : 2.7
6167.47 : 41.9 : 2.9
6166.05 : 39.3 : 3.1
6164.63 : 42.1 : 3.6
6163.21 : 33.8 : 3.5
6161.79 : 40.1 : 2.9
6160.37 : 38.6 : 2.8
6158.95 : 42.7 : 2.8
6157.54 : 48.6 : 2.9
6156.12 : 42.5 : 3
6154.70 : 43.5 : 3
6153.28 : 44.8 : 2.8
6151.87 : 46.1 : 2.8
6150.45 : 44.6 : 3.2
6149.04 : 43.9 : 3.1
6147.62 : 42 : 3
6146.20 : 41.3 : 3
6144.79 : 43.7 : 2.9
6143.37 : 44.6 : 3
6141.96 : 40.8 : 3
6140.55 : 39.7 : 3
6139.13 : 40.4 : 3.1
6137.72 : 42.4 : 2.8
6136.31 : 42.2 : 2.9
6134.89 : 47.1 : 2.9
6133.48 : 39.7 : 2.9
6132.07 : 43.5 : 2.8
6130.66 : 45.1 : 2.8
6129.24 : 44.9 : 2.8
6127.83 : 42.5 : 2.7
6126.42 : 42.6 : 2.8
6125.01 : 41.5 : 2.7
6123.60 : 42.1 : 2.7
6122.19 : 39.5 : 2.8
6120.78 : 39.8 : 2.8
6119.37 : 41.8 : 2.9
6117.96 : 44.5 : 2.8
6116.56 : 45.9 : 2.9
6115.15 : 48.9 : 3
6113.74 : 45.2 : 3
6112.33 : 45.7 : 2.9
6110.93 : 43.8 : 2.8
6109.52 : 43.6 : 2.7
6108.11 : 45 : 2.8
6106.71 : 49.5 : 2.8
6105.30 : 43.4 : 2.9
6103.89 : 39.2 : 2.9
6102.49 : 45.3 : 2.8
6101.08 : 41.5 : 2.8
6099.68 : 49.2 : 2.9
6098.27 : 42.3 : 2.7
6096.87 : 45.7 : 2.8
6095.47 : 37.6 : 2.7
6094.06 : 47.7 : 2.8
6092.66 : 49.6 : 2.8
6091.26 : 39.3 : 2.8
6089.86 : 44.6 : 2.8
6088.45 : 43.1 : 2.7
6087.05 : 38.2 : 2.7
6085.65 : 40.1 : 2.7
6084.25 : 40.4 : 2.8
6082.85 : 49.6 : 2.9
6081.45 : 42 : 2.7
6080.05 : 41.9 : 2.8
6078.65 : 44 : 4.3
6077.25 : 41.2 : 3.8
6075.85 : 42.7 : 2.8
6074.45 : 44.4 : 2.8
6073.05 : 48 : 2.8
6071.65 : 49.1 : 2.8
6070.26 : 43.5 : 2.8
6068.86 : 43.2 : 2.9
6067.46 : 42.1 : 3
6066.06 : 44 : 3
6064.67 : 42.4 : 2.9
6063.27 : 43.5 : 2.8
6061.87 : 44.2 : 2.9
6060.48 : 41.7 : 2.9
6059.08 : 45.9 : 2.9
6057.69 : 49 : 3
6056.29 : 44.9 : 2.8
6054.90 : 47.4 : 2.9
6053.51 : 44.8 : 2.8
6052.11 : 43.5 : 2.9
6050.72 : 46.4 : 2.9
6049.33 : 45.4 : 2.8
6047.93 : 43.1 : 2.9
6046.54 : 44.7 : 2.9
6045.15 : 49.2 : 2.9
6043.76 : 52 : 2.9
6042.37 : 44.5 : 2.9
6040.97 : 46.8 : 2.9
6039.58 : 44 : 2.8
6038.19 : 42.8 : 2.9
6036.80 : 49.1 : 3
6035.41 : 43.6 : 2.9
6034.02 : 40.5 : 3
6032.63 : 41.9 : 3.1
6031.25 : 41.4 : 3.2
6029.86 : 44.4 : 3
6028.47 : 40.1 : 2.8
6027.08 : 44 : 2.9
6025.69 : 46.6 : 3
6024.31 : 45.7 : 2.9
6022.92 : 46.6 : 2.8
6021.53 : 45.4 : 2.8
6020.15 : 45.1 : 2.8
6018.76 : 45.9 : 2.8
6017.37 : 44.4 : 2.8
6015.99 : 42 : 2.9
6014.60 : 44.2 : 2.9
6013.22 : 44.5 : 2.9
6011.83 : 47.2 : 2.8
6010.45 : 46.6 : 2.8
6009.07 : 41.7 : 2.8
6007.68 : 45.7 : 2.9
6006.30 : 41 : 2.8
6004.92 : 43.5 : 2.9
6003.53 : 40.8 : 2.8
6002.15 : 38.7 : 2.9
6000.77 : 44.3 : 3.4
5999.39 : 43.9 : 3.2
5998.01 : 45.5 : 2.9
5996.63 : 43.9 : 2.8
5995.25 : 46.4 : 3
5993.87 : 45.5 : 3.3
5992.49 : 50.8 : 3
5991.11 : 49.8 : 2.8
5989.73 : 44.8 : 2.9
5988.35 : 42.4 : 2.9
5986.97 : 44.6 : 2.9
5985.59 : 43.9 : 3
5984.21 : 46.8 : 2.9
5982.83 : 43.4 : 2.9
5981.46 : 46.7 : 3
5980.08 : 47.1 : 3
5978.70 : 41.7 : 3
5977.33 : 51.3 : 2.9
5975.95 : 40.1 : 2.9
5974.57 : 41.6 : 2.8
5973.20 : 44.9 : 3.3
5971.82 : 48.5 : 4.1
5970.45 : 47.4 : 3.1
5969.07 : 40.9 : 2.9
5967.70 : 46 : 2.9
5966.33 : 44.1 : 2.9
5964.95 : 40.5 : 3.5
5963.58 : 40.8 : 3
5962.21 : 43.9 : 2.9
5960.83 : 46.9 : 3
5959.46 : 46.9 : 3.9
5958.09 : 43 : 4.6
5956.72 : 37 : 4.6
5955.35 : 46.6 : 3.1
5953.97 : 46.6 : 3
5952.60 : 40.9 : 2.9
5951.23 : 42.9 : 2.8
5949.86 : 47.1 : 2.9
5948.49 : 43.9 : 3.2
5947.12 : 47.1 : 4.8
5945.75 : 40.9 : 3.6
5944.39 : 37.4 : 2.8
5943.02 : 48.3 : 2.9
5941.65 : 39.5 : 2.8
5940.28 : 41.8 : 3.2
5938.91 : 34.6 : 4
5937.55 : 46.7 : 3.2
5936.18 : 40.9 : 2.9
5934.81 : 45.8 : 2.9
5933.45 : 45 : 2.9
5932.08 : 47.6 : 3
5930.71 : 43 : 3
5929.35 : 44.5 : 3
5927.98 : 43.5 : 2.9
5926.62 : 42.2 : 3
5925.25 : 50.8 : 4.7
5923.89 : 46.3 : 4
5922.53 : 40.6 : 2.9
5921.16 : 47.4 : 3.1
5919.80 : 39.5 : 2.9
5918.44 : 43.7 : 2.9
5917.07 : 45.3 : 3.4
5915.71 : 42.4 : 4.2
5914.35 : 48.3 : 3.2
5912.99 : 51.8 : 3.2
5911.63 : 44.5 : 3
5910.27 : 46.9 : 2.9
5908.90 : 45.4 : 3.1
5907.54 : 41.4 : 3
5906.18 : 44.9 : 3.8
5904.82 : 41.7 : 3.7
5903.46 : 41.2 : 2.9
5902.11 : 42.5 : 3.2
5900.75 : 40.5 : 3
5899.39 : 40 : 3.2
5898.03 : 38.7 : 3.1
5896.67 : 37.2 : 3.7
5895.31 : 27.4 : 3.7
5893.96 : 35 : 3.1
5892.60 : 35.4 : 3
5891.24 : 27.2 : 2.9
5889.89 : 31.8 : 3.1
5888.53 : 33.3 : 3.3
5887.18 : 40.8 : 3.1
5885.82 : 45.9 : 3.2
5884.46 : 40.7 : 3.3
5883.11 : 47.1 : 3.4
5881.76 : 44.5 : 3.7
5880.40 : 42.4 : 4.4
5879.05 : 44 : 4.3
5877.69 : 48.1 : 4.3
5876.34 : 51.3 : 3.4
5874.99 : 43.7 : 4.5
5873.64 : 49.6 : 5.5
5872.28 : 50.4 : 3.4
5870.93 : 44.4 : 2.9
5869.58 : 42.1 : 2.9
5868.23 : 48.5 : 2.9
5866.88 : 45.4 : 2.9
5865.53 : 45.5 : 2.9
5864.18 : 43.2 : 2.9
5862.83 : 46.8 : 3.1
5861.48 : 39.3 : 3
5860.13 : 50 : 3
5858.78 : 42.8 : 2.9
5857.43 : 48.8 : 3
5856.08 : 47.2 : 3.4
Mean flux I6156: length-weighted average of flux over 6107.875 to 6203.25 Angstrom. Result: 42.4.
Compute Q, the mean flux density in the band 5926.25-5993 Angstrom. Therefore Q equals 44.1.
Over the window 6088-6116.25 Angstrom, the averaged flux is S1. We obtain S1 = 44.5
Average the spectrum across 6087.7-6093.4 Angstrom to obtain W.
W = 44.1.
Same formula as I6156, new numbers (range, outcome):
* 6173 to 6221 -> 41.4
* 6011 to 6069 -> 44.7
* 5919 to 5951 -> 43.7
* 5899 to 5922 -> 44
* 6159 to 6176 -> 40.1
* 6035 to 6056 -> 45.8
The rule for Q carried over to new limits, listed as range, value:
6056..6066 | 44.5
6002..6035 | 43.7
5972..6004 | 44.8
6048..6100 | 44.1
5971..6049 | 44.7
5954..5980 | 44.1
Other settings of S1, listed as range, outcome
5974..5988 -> 44.7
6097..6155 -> 43.5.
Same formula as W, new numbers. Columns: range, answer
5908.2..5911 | 46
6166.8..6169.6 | 40.2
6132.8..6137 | 43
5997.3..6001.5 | 44.6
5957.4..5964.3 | 44.3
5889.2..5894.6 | 32.3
